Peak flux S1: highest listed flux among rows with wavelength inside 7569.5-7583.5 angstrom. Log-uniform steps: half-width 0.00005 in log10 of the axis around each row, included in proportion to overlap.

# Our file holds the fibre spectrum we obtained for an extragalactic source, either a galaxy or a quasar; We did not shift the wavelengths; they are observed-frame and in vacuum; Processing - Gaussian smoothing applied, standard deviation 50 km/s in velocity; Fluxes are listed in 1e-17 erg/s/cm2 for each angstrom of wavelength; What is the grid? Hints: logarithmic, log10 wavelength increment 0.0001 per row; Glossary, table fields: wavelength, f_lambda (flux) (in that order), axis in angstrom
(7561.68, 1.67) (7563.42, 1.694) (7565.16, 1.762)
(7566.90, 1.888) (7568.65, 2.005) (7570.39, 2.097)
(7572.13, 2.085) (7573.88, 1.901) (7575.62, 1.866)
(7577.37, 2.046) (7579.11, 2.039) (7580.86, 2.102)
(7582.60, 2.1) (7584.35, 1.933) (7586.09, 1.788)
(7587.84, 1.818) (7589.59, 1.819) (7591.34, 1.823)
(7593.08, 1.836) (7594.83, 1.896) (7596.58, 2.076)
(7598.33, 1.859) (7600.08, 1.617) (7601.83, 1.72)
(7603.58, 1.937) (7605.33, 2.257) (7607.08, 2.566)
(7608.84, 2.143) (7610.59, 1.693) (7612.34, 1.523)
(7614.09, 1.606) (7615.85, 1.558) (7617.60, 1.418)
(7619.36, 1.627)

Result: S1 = 2.102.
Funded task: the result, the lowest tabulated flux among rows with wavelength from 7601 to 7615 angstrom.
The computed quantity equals 1.523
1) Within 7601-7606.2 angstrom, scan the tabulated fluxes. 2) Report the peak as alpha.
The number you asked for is 2.257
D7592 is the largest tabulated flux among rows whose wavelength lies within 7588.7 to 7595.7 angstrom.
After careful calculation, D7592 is 1.896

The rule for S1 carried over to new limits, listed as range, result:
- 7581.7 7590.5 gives 2.1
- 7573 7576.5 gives 1.901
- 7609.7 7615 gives 1.693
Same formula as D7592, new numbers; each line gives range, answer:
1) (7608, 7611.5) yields 2.143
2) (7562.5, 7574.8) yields 2.097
